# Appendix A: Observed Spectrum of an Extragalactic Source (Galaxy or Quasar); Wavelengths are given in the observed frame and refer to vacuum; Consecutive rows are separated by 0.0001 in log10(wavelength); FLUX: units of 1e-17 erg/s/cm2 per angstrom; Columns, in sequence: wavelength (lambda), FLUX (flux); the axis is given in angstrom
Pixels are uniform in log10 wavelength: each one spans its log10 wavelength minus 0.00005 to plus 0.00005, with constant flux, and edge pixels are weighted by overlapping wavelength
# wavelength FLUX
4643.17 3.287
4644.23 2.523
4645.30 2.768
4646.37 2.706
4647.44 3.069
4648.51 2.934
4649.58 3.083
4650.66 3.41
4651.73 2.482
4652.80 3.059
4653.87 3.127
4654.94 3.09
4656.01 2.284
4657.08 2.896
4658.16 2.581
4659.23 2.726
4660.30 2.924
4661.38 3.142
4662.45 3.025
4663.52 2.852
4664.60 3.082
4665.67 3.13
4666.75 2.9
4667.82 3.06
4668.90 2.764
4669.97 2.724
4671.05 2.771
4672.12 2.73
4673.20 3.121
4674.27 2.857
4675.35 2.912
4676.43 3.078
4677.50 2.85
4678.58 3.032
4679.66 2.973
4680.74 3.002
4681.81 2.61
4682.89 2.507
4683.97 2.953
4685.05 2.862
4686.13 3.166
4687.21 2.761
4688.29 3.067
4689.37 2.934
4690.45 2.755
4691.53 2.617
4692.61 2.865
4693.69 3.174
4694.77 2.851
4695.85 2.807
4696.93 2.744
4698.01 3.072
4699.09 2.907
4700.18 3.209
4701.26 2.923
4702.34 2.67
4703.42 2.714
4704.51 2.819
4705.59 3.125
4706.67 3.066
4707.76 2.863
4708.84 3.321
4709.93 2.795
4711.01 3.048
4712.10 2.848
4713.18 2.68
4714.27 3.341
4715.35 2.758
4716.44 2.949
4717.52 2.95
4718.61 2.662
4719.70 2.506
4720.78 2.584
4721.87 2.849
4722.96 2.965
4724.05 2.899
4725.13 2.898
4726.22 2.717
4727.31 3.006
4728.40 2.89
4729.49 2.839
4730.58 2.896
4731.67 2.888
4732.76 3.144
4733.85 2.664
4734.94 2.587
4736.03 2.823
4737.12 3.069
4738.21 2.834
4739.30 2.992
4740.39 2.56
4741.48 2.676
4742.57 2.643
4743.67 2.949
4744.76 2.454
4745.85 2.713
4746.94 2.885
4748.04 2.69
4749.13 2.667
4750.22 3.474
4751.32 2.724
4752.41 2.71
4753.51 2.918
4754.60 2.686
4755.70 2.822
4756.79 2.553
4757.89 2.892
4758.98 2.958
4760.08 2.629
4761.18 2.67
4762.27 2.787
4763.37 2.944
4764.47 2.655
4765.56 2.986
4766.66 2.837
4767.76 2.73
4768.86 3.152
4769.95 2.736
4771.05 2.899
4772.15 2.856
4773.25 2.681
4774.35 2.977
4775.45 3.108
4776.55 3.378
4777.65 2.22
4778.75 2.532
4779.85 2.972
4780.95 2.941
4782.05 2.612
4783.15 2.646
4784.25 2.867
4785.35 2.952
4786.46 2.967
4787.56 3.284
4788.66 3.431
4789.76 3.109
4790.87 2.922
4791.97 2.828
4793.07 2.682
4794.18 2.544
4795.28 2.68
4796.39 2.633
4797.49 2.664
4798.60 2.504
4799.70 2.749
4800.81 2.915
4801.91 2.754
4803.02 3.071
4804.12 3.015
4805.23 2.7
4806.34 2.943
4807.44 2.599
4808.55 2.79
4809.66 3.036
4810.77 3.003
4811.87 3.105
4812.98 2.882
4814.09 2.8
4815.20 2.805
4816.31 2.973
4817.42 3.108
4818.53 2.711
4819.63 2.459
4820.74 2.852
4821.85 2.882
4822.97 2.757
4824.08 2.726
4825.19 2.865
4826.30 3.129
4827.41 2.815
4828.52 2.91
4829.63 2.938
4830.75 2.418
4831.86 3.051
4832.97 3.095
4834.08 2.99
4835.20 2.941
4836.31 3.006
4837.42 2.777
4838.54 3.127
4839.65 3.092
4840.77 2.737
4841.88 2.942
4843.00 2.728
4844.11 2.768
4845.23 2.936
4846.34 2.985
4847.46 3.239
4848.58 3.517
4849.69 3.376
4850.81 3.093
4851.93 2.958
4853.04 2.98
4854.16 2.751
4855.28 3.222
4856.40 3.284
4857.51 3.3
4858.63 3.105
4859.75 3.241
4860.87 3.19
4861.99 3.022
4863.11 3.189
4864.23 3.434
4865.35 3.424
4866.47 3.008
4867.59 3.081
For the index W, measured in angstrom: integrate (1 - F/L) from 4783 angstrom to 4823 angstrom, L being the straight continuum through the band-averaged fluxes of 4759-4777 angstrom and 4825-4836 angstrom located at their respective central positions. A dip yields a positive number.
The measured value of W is 0.6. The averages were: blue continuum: 2.88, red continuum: 2.92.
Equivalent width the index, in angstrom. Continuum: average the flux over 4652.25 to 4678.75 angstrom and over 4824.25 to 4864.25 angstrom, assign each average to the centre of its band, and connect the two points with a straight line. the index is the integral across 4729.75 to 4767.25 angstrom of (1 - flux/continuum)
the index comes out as 2.0 angstrom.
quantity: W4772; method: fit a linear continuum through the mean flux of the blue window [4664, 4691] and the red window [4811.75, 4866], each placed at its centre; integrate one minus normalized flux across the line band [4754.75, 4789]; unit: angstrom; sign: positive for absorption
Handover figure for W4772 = 1.2 angstrom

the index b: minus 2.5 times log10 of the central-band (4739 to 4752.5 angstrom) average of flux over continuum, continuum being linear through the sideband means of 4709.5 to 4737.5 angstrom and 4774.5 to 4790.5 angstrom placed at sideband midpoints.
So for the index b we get 0.04 mag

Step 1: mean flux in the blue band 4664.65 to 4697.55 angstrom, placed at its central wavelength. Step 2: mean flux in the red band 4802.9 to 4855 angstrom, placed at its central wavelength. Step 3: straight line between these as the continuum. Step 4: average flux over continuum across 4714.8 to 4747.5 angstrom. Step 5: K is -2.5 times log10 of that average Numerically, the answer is 0.04 mag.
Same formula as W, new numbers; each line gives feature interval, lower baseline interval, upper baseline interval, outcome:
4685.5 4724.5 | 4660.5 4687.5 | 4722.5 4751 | -0.3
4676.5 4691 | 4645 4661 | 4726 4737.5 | -0.1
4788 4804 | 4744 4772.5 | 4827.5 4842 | 0.2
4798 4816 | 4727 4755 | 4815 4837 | 0.0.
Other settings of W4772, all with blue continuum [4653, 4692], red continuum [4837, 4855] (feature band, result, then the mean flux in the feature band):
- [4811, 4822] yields 0.5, 2.86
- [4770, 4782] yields 0.5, 2.84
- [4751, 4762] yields 0.7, 2.76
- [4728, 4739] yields 0.2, 2.87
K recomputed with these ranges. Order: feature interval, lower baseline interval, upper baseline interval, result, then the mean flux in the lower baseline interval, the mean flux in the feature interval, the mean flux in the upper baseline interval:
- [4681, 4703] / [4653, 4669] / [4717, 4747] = 0.00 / 2.91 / 2.87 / 2.8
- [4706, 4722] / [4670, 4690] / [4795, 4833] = 0.00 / 2.89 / 2.88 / 2.84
